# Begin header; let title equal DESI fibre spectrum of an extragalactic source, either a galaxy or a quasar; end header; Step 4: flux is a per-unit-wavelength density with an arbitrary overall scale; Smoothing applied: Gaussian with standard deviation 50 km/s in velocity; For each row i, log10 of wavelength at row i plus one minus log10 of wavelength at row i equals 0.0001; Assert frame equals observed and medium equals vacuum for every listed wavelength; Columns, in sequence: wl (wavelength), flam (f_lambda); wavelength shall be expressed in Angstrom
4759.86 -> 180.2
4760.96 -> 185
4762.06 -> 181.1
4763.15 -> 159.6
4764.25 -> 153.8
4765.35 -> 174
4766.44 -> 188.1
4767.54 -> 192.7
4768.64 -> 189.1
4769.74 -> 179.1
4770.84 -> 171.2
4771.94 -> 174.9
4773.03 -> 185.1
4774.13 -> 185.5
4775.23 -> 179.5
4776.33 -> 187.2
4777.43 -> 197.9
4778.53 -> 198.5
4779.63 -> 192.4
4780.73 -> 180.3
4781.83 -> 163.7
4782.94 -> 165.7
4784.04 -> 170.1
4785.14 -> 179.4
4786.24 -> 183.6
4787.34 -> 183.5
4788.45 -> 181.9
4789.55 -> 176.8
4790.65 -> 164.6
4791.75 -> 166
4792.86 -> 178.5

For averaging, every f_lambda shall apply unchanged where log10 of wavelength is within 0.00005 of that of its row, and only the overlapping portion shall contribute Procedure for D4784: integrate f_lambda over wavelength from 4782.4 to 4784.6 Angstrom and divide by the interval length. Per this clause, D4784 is 168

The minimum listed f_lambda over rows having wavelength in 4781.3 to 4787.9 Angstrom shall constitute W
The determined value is 163.7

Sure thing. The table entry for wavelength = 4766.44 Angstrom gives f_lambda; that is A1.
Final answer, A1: 188.1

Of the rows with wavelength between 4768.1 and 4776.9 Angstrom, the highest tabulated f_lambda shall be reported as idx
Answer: 189.1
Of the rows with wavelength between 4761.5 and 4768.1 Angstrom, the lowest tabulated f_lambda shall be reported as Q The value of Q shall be 153.8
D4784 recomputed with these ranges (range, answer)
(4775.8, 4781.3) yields 191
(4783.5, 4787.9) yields 179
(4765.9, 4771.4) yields 184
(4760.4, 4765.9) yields 171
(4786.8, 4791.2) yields 177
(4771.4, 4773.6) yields 181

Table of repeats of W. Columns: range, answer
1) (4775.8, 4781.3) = 180.3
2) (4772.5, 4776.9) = 179.5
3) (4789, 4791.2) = 164.6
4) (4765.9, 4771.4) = 171.2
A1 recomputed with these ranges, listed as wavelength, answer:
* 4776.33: 187.2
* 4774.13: 185.5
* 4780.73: 180.3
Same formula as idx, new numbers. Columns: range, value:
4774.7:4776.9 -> 187.2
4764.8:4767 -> 188.1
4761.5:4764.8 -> 181.1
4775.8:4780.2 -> 198.5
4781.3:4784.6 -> 170.1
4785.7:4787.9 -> 183.6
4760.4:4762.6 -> 185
